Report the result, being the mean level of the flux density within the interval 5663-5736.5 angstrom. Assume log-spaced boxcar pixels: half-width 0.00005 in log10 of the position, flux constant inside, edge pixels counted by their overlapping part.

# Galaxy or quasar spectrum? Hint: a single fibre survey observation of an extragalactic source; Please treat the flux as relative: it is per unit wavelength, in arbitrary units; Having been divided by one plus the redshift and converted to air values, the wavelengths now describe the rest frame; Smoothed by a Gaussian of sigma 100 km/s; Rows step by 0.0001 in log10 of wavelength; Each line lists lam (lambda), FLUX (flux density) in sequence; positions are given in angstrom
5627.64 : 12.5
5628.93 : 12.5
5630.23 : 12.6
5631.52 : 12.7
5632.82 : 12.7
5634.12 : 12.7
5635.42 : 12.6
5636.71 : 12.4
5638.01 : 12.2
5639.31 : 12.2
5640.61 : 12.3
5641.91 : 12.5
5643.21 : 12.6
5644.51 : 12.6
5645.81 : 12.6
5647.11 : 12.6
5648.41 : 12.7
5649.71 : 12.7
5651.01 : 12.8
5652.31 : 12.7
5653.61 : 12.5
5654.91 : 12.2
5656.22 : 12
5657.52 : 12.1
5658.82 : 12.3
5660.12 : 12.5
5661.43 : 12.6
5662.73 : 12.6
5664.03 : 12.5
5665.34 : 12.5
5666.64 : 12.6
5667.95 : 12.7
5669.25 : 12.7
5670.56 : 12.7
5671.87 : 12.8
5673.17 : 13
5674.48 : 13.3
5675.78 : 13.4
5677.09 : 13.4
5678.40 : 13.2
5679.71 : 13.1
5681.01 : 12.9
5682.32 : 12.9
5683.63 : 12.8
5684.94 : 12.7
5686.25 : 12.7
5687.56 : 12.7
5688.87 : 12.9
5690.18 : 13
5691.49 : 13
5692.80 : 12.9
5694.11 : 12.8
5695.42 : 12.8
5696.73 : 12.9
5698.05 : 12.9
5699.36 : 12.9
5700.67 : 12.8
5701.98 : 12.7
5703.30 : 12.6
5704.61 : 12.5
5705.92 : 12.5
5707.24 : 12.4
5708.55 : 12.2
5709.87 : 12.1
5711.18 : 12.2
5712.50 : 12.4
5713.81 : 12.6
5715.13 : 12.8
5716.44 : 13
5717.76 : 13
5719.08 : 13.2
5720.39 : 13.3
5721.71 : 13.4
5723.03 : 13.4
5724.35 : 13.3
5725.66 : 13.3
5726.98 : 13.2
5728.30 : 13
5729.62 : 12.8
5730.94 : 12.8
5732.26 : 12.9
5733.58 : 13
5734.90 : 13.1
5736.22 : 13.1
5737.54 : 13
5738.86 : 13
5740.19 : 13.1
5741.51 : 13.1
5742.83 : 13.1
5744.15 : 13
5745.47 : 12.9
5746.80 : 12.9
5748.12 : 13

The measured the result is 12.9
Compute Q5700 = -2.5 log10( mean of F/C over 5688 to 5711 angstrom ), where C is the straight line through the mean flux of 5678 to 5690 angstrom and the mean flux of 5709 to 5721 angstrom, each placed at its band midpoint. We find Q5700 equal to 0.01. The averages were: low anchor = 12.9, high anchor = 12.7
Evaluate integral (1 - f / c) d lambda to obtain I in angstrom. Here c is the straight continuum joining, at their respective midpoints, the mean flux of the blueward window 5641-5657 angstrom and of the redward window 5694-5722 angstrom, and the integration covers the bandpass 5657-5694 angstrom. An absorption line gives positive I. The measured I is -0.6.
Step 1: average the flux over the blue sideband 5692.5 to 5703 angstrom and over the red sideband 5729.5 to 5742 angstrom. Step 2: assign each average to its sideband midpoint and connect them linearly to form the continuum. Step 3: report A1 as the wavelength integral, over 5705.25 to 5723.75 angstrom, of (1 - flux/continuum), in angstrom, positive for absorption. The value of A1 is 0.2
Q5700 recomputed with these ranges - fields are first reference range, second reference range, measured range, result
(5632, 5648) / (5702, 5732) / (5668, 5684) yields -0.03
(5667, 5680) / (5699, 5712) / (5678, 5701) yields -0.01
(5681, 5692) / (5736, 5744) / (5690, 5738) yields 0.01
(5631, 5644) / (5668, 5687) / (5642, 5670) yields 0.01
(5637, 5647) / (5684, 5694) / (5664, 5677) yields -0.02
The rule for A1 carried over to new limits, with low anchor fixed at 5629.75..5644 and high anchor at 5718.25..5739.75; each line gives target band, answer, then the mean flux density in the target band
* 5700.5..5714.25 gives 0.6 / 12.4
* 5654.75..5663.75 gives 0.2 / 12.3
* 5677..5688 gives -0.1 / 12.9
